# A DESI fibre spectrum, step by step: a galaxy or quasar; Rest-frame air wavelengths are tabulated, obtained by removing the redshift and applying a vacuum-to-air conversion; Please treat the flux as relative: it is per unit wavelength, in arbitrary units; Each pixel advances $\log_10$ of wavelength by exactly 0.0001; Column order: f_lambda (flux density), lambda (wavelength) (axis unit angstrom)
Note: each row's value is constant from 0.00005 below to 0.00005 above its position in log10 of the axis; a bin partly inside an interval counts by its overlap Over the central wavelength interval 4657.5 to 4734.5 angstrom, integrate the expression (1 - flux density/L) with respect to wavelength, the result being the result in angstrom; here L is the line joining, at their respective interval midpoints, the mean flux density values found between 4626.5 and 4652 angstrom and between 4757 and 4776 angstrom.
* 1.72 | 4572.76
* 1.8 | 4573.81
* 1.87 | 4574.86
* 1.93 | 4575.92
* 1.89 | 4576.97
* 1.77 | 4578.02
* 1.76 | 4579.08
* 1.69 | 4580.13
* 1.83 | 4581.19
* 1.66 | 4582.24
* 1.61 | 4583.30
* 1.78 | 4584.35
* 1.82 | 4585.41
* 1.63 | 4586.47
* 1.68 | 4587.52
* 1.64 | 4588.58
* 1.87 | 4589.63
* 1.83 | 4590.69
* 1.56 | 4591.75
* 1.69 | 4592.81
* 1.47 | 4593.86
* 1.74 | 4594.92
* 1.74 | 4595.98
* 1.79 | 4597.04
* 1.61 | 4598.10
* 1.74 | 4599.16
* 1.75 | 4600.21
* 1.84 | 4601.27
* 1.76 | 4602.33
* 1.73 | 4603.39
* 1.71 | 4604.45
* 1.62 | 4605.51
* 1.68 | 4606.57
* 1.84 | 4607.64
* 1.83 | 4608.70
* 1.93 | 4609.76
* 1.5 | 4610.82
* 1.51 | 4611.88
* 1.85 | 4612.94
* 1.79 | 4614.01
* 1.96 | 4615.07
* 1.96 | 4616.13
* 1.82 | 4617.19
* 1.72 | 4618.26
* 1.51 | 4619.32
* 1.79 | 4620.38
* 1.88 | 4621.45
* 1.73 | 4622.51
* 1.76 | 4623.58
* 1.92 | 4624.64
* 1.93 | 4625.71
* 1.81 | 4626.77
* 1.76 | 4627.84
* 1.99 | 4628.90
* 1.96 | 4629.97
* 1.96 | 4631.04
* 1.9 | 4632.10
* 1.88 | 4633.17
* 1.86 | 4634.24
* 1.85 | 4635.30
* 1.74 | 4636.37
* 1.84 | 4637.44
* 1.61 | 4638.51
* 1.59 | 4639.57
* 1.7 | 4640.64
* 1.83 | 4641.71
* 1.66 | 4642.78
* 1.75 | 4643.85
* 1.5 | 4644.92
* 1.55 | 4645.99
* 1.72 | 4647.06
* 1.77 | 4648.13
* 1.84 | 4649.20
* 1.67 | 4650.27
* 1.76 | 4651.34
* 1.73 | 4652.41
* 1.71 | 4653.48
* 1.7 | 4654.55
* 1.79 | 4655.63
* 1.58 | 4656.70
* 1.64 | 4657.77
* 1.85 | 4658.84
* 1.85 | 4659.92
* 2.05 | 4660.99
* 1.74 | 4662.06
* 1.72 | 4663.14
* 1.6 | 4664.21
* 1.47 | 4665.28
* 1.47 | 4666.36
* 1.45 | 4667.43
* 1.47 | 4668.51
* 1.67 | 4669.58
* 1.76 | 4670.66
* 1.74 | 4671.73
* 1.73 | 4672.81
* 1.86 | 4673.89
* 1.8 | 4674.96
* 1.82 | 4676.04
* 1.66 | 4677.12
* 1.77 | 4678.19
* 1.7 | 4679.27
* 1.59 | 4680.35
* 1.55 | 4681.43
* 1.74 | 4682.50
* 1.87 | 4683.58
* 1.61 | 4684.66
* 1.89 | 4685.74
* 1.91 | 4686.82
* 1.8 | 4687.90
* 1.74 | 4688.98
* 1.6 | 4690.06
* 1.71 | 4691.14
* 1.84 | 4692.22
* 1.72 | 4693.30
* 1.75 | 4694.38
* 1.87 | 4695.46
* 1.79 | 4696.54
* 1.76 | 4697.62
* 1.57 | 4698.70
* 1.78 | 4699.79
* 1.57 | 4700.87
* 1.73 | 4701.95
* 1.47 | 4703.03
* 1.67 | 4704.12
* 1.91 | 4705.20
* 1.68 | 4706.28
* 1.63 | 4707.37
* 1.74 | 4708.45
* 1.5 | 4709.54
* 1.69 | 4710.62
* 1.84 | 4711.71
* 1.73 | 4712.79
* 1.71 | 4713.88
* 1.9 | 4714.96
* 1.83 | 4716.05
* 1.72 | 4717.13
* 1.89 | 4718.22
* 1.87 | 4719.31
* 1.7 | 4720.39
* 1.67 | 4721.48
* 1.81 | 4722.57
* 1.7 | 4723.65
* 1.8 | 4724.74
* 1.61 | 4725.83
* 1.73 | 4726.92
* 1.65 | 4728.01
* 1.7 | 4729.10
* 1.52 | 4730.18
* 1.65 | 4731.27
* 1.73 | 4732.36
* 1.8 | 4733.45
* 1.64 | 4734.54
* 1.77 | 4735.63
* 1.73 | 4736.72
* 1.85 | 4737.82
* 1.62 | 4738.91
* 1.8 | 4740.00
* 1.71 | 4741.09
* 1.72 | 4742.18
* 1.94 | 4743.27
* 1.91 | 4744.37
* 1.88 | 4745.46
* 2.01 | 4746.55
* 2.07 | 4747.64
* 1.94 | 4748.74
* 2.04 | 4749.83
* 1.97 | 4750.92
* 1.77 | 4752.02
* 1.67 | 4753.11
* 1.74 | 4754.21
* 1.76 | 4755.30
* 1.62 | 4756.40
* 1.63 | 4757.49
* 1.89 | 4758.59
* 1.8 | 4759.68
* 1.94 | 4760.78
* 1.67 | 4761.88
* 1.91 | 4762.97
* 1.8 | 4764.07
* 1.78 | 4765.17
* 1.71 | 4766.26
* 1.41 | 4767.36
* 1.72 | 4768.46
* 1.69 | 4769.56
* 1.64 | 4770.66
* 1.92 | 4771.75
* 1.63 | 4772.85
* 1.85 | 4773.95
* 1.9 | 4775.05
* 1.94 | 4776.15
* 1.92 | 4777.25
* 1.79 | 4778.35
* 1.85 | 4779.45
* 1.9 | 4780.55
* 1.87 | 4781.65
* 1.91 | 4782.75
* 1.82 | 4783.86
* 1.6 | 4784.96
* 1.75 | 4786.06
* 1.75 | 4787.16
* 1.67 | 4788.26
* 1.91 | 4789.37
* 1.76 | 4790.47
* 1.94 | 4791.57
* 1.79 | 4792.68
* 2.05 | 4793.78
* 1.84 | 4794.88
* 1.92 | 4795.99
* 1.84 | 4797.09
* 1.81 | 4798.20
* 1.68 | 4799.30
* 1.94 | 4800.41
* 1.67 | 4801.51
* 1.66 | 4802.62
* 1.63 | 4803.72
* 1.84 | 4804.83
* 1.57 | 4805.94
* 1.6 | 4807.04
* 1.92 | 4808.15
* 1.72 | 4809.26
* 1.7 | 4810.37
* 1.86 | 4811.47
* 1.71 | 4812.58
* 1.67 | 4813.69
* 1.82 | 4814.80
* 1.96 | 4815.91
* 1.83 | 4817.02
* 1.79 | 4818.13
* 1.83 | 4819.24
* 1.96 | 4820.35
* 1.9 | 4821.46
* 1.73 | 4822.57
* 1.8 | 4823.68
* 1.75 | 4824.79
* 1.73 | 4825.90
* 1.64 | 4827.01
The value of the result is 2.1 angstrom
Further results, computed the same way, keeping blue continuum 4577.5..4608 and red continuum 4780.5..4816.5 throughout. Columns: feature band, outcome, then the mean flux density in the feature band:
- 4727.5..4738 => 0.40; 1.7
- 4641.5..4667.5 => 0.60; 1.7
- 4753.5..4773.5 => 0.45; 1.74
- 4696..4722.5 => 0.50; 1.72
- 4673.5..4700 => 0.04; 1.75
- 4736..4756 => -0.77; 1.84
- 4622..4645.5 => -0.88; 1.8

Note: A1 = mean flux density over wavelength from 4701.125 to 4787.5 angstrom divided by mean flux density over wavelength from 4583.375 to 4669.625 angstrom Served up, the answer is 1.02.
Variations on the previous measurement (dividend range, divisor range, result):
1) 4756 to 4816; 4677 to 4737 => 1.03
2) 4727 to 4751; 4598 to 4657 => 1.02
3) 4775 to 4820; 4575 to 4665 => 1.03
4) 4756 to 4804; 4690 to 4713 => 1.05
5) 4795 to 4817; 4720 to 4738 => 1.04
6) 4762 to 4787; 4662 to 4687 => 1.06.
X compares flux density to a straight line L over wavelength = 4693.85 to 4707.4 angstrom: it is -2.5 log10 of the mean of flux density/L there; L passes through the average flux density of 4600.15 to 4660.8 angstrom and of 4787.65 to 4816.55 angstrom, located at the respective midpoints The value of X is 0.04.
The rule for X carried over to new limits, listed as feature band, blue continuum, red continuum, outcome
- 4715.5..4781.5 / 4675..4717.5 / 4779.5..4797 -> 0.00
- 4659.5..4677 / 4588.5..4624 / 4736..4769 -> 0.04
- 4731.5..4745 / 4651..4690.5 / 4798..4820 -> -0.02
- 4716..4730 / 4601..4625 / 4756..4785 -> 0.03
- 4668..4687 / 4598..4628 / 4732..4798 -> 0.04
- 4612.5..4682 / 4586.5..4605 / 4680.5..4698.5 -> -0.01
